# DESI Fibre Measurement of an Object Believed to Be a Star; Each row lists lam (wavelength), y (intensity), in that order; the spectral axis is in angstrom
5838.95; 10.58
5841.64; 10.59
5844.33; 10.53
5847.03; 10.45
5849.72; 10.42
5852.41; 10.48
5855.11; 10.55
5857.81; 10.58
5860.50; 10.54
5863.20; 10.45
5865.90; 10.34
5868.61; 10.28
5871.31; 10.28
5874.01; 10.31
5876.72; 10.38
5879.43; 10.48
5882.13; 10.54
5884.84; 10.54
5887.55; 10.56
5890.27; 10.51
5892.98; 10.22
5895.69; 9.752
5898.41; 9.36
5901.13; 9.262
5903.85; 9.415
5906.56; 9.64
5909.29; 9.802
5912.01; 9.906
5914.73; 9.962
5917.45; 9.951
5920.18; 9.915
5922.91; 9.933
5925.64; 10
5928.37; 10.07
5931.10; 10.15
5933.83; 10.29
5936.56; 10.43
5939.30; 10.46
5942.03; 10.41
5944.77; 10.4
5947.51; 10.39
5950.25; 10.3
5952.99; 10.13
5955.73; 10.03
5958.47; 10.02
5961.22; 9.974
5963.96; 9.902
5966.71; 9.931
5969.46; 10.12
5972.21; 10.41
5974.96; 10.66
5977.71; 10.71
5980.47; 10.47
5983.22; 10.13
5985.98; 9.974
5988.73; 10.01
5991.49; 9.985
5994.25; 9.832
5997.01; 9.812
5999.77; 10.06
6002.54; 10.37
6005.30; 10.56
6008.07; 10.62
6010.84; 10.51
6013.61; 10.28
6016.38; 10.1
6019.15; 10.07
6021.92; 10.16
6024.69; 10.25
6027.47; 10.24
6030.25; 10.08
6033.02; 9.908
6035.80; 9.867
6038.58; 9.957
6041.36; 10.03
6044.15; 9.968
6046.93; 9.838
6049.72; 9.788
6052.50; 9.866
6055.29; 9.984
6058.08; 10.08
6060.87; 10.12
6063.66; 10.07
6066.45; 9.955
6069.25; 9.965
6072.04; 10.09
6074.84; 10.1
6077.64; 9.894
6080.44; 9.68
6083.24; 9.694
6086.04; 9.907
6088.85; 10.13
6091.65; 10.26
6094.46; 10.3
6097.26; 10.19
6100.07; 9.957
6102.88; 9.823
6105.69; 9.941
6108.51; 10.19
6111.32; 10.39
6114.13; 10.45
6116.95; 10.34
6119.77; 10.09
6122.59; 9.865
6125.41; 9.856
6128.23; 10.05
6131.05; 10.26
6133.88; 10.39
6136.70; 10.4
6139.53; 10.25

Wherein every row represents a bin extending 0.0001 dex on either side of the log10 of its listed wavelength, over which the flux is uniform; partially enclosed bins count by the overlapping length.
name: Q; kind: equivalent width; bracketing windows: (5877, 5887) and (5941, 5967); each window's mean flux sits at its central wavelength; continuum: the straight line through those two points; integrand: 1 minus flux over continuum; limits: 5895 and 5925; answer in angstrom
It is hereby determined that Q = 1.9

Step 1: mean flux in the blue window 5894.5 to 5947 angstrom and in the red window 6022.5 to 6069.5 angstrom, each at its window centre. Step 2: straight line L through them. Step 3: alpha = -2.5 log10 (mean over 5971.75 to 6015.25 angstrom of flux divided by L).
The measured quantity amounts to -0.031 mag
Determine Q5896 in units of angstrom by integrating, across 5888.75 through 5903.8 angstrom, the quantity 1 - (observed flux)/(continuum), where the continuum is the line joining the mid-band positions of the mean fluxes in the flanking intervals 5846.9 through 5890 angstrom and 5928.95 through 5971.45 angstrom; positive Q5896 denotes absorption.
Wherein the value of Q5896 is 0.8 angstrom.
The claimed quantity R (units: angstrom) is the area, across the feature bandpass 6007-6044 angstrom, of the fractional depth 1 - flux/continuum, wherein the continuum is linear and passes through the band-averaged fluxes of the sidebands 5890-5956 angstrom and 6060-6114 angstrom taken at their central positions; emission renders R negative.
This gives -0.4 angstrom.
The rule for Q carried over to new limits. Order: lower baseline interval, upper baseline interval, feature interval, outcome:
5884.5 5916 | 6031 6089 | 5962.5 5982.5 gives -0.8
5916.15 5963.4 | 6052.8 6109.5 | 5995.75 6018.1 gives -0.4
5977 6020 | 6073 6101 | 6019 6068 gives 0.5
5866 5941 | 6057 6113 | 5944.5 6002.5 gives -0.5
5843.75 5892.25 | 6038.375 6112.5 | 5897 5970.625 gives 2.2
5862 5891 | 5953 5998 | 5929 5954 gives -0.2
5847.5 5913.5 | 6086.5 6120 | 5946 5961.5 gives 0.0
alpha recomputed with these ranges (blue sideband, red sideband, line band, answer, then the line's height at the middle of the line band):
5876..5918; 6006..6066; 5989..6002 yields 0.01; 10.1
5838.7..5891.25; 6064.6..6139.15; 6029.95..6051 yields 0.03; 10.2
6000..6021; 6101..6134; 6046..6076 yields 0.03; 10.2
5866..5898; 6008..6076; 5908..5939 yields 0.02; 10.3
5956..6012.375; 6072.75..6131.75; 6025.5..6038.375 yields 0.01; 10.1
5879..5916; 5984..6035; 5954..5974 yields 0.00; 10.1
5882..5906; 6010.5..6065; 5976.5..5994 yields -0.02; 10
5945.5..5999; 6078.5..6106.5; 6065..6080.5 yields 0.00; 10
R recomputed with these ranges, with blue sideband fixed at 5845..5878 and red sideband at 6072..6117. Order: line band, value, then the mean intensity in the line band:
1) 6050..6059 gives 0.2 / 9.95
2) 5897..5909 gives 1.0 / 9.45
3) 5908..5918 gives 0.4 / 9.91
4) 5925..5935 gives 0.2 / 10.1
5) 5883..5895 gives 0.0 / 10.4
